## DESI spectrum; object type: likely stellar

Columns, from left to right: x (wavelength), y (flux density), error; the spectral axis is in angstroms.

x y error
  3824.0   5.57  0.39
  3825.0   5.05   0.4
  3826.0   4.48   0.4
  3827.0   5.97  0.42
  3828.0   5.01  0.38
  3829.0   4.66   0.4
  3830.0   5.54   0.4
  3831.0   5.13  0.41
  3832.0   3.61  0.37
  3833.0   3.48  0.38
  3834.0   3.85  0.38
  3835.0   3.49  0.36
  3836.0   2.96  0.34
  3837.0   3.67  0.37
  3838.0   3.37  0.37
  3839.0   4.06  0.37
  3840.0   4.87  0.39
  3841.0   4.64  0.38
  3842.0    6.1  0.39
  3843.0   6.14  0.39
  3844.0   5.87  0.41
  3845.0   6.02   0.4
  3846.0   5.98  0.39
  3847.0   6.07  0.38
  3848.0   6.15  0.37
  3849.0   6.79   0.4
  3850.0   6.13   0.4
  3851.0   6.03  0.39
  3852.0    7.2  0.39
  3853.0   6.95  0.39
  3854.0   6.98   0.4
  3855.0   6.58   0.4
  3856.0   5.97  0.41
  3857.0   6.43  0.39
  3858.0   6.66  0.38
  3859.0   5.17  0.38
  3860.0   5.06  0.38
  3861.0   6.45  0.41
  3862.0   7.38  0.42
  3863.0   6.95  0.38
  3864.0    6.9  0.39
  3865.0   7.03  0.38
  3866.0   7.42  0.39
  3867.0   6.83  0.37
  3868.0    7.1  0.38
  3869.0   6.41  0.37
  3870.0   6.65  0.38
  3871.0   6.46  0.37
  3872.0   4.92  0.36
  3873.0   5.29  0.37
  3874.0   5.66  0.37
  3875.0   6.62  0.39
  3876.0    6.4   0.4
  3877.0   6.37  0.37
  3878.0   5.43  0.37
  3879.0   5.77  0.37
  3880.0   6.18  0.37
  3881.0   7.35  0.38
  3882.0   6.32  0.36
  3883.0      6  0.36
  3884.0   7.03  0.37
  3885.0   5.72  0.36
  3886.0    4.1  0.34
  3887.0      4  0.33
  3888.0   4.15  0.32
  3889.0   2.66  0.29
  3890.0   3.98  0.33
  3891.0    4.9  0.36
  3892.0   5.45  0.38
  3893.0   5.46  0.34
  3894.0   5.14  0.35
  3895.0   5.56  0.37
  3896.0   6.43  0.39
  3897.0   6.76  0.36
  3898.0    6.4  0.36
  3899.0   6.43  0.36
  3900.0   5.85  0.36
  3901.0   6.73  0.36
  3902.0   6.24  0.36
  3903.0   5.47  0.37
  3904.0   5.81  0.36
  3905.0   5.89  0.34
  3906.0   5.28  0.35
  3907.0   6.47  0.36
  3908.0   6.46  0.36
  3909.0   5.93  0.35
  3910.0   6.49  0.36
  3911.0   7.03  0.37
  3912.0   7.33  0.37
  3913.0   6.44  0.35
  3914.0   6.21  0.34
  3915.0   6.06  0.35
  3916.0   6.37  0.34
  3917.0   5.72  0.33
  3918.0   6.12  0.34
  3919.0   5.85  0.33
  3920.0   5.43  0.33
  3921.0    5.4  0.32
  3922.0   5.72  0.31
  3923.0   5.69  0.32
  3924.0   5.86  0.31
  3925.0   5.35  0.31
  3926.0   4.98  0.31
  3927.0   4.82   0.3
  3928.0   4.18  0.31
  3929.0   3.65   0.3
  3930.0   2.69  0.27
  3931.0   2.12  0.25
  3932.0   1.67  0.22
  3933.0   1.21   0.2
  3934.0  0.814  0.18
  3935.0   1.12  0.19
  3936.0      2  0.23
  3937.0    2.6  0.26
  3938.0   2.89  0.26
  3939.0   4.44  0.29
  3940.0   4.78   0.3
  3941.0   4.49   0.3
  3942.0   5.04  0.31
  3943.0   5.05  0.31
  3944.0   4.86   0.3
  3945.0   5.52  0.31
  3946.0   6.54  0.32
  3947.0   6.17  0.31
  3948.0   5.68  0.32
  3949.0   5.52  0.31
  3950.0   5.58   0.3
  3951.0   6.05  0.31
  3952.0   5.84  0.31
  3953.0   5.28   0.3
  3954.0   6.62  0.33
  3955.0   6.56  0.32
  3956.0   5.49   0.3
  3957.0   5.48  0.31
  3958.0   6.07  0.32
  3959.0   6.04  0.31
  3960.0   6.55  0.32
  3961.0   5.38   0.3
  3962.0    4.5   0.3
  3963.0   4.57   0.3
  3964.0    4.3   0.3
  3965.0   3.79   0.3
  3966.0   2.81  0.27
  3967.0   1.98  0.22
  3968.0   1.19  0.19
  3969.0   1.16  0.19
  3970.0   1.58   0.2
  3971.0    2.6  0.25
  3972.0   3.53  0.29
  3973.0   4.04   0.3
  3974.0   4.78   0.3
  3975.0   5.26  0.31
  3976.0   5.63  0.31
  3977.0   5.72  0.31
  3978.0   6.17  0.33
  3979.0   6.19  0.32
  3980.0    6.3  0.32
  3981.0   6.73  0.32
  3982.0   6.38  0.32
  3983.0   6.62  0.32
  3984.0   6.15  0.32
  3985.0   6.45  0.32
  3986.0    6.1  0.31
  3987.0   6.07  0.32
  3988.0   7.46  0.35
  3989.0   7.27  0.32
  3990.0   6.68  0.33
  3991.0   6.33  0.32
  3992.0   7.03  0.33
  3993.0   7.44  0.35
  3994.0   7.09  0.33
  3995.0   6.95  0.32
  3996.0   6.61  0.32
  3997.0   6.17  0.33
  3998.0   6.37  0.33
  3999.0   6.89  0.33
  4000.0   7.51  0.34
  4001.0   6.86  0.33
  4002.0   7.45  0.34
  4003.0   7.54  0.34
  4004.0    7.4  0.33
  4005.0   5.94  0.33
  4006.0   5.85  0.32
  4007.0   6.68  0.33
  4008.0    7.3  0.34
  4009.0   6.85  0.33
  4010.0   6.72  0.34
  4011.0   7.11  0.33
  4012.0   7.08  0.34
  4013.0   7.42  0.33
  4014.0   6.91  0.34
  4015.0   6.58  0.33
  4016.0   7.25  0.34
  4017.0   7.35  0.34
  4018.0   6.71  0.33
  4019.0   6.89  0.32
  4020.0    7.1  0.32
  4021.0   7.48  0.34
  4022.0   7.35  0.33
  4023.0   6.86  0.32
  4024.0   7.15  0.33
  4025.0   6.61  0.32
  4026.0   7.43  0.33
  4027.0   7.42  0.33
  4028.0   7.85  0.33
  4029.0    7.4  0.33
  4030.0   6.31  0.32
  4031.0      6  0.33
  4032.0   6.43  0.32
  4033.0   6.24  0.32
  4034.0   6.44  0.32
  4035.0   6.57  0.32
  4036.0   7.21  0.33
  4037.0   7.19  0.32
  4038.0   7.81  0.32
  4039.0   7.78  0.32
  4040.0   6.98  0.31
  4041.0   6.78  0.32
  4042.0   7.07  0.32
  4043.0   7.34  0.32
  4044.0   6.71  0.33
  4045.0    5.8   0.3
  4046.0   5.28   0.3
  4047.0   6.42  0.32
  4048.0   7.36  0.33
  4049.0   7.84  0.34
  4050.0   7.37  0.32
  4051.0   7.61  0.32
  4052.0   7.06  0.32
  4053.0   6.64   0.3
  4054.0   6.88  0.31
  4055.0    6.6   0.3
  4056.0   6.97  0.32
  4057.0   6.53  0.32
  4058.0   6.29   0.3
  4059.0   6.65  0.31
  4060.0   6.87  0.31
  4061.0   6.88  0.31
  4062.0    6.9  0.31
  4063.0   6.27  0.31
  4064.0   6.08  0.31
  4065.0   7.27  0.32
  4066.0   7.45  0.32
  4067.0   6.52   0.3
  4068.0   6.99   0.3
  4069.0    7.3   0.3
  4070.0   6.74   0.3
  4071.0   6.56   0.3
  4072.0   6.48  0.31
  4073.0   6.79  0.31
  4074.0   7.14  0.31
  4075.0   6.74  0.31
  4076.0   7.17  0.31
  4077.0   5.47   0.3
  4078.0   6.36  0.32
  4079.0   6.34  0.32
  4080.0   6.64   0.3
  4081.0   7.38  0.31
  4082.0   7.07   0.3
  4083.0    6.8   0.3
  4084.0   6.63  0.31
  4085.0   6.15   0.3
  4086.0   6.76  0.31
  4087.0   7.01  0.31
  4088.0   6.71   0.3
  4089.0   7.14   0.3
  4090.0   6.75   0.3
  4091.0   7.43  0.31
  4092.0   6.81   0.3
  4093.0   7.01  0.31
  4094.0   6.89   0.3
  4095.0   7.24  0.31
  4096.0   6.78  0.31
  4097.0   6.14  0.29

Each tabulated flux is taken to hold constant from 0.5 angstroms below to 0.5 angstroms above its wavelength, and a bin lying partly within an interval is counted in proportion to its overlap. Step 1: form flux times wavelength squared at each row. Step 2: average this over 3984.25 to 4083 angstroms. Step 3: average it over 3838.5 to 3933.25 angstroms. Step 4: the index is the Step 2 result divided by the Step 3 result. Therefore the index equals 1.3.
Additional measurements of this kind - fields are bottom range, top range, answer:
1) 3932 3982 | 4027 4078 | 1.58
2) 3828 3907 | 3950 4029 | 1.13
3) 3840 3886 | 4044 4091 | 1.20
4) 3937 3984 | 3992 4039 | 1.45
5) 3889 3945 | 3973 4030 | 1.40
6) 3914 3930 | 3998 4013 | 1.35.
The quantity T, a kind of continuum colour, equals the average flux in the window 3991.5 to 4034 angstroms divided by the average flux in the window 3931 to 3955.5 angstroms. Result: 1.6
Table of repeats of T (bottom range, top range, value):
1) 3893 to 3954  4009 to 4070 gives 1.34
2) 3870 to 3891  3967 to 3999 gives 1.01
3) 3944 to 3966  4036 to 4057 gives 1.26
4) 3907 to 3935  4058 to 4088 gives 1.35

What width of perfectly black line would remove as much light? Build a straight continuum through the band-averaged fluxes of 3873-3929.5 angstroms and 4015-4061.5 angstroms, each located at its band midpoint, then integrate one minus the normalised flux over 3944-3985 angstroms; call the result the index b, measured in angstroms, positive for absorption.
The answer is 7.86 angstroms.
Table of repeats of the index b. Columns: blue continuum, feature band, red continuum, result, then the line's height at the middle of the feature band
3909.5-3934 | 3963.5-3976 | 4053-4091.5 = 5.4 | 5.57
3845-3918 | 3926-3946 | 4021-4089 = 9.0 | 6.32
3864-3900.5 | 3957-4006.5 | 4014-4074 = 6.8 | 6.49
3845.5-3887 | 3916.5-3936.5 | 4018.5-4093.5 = 7.6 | 6.47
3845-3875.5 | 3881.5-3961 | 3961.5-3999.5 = 8.8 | 5.86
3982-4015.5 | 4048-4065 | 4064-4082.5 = -0.2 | 6.79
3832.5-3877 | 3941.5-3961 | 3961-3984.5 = -4.4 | 4.71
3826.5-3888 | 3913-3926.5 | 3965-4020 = 0.2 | 5.87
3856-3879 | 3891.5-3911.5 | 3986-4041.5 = 1.3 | 6.47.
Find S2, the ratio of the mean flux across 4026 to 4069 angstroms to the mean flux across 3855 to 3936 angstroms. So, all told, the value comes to 1.2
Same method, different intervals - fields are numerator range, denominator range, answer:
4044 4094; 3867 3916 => 1.15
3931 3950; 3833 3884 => 0.66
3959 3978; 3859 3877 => 0.62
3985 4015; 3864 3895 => 1.19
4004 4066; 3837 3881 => 1.13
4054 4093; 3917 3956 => 1.47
